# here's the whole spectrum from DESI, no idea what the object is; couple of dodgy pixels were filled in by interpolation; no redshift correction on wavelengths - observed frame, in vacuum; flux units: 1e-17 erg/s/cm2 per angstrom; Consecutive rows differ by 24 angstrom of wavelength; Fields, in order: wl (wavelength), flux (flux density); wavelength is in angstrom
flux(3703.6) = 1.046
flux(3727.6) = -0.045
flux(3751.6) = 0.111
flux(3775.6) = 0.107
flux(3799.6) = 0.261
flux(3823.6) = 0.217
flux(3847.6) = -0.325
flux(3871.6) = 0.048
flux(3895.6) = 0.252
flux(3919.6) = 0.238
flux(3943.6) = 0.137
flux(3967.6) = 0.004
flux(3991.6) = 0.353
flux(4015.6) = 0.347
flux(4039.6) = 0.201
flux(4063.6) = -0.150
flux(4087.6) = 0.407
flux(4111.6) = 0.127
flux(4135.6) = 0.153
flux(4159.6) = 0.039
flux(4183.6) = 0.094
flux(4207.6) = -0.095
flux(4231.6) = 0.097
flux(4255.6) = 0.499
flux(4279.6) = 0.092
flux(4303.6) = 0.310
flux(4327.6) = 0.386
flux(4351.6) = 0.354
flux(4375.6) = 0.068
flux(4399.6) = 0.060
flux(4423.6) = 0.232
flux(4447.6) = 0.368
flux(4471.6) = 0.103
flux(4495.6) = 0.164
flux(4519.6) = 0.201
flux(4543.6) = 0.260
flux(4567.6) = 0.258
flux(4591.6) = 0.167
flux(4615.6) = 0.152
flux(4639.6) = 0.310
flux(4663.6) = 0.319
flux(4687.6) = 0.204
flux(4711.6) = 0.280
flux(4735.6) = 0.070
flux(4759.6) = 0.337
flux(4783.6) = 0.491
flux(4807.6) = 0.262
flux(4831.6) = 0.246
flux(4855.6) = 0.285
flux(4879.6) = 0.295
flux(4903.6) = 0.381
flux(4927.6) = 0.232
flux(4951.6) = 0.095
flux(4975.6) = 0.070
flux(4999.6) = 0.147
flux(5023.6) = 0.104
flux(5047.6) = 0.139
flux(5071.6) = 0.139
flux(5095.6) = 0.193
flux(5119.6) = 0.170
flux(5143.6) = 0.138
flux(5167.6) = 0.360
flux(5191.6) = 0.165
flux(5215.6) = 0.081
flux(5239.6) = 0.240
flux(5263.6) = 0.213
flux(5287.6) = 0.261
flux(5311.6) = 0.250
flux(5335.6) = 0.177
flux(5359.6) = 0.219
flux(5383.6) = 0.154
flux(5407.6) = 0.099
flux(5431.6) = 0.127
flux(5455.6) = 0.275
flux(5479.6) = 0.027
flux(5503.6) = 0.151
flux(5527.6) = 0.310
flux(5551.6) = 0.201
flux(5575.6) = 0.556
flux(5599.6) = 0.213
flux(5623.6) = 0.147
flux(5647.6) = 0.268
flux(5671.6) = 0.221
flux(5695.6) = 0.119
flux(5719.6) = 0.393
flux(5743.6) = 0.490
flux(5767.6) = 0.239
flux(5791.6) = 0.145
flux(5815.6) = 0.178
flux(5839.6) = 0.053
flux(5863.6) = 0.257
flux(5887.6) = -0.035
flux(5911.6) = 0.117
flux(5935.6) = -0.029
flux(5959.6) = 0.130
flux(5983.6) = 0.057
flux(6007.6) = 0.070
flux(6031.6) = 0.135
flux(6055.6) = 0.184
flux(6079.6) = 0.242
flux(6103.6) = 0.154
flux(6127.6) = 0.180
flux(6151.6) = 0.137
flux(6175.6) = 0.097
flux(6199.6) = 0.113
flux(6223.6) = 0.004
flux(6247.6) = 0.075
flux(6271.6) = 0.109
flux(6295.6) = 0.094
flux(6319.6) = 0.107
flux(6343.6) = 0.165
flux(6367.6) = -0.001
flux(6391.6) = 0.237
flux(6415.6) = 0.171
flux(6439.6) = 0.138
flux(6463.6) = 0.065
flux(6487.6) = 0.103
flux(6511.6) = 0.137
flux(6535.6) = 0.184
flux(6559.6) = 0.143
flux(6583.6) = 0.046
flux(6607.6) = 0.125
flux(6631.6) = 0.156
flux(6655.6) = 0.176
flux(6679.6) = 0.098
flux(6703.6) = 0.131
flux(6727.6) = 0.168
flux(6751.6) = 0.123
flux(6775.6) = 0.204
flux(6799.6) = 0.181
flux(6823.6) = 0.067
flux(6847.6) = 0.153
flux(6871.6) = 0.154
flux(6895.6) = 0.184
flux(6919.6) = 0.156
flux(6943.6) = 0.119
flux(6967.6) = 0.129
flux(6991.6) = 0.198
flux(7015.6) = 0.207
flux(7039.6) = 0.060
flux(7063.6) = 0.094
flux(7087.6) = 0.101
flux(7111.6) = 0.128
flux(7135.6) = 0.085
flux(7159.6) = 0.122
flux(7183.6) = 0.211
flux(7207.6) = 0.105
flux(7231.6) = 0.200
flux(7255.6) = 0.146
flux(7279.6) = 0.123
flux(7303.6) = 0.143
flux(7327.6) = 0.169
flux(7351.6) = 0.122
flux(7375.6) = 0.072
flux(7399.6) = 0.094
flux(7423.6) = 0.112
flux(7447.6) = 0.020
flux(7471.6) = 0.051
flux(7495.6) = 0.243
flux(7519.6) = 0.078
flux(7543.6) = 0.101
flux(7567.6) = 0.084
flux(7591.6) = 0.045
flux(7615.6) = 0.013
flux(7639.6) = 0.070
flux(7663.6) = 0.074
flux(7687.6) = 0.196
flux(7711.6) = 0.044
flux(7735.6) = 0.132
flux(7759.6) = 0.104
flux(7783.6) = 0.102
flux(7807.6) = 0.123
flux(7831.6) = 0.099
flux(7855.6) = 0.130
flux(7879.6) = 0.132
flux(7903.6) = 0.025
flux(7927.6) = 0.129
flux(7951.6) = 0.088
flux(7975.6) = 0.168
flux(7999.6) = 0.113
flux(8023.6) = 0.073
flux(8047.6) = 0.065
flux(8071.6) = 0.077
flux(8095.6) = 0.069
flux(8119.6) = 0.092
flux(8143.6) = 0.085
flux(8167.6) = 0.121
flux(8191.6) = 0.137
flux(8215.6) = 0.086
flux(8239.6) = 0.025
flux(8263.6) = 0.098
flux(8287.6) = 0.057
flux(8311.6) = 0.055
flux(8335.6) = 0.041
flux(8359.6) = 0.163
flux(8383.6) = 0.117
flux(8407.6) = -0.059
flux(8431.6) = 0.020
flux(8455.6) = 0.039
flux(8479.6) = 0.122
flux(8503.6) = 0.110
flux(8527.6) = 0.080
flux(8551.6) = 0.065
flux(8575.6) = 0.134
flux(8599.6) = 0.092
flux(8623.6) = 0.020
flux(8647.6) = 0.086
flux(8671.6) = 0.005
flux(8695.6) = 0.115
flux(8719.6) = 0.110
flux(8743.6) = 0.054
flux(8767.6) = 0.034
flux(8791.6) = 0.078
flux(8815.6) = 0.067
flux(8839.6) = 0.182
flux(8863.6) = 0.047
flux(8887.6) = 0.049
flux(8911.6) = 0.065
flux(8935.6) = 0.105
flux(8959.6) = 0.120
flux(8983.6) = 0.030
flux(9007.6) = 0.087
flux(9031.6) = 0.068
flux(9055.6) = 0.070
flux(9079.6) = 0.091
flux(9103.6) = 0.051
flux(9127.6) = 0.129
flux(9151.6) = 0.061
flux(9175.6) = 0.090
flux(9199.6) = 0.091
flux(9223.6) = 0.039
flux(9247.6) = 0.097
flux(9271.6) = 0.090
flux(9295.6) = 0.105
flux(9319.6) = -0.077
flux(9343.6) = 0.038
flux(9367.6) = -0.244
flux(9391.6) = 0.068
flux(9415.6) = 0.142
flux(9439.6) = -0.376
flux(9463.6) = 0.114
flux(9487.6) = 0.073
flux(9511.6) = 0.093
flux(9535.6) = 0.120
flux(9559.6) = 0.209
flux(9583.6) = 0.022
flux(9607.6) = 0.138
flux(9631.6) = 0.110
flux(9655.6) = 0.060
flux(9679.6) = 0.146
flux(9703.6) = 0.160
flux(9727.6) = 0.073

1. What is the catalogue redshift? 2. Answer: 0.14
